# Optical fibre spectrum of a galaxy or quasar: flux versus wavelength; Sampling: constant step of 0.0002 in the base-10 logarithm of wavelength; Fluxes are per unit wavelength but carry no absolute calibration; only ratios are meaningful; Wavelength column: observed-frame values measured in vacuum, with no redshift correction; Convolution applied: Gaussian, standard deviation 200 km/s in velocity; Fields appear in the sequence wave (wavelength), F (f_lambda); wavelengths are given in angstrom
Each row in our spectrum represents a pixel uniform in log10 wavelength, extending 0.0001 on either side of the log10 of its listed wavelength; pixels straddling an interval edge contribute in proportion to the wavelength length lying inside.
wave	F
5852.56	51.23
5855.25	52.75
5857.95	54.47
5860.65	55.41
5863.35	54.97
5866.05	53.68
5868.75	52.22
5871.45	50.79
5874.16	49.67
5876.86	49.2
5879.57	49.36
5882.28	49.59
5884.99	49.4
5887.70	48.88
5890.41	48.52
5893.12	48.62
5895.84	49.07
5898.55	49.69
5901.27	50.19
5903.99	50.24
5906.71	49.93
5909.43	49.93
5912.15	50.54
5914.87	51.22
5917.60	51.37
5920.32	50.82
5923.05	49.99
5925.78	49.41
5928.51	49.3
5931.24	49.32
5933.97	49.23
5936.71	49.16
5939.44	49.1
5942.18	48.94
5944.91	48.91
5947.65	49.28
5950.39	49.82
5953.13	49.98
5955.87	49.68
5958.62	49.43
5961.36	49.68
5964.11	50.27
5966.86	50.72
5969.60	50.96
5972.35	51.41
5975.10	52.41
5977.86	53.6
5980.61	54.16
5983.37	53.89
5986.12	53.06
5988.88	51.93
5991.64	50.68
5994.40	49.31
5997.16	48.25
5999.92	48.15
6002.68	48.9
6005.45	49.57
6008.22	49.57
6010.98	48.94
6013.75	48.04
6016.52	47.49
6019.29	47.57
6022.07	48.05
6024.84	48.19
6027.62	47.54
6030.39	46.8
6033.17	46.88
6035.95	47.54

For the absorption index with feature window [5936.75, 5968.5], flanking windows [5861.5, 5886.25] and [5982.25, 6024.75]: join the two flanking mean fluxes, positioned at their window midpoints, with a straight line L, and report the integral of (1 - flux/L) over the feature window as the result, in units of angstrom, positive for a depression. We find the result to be 0.3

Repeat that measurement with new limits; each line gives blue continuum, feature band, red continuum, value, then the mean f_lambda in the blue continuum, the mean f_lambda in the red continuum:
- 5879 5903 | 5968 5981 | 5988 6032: -0.94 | 49.3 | 48.6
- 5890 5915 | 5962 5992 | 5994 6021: -1.95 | 49.8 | 48.5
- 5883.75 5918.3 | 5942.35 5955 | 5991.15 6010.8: 0.01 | 49.8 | 49.1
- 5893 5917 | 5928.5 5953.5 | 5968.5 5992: 0.95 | 50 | 52.5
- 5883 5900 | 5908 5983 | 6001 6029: -2.47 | 49.1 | 48.4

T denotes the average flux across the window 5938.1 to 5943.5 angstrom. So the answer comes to 49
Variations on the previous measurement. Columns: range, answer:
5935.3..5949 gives 49.1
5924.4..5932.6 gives 49.3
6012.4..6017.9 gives 47.8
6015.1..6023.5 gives 47.7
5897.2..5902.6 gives 49.9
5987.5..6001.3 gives 49.7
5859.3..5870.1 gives 54.1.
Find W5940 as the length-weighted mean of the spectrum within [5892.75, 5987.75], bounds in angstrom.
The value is 50.4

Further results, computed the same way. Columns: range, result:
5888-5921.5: 50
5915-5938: 49.9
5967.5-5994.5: 52.2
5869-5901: 49.5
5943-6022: 50.2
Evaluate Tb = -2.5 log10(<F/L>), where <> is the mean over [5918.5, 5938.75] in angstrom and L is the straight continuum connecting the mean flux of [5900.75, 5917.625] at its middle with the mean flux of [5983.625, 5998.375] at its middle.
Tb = 0.02 mag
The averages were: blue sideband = 50.4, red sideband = 50.9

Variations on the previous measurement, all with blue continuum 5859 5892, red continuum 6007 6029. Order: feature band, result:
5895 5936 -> 0.00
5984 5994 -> -0.07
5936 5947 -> 0.01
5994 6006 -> -0.01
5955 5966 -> -0.01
